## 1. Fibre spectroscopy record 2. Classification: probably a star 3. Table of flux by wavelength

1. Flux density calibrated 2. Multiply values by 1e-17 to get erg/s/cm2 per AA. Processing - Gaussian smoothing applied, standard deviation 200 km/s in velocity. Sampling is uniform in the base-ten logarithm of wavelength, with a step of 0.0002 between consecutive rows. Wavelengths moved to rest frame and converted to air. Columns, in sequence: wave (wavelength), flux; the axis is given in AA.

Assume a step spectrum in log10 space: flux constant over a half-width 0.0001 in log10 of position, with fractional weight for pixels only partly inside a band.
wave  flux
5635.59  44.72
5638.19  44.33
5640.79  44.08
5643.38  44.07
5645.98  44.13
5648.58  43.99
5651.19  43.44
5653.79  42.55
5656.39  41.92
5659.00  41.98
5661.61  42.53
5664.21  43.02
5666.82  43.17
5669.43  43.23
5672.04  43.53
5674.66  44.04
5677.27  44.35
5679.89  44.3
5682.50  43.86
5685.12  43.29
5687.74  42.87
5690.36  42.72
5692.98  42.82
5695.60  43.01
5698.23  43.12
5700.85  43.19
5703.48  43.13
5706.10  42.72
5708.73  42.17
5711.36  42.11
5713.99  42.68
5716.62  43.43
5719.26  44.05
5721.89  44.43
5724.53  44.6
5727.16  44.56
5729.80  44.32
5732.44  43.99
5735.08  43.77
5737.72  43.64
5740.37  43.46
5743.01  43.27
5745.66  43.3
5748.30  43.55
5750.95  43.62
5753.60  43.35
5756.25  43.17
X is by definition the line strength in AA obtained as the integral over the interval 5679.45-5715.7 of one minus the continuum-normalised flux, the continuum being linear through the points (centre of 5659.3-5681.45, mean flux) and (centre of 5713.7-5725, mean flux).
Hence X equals 0.6 AA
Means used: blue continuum 43.5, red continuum 43.9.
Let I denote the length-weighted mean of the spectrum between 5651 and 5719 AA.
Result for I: 43.1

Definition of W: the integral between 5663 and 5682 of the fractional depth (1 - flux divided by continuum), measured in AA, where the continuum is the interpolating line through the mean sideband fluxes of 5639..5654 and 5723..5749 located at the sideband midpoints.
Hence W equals 0.1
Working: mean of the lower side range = 43.8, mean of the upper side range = 43.9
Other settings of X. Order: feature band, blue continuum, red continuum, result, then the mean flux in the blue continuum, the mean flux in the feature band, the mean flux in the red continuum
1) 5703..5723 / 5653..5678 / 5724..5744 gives 0.27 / 43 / 43.1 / 43.9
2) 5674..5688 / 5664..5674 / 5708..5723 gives -0.19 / 43.3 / 43.8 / 43.2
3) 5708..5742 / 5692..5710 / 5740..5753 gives -0.37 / 42.9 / 43.7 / 43.4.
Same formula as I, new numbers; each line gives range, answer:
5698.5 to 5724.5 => 43.2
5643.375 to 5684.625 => 43.4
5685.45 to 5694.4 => 42.9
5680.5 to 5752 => 43.4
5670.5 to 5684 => 44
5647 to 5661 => 42.8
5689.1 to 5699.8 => 42.9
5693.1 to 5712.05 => 42.8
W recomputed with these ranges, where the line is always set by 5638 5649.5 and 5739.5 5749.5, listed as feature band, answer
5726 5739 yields -0.16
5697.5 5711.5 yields 0.30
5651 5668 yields 0.55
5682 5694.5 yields 0.21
